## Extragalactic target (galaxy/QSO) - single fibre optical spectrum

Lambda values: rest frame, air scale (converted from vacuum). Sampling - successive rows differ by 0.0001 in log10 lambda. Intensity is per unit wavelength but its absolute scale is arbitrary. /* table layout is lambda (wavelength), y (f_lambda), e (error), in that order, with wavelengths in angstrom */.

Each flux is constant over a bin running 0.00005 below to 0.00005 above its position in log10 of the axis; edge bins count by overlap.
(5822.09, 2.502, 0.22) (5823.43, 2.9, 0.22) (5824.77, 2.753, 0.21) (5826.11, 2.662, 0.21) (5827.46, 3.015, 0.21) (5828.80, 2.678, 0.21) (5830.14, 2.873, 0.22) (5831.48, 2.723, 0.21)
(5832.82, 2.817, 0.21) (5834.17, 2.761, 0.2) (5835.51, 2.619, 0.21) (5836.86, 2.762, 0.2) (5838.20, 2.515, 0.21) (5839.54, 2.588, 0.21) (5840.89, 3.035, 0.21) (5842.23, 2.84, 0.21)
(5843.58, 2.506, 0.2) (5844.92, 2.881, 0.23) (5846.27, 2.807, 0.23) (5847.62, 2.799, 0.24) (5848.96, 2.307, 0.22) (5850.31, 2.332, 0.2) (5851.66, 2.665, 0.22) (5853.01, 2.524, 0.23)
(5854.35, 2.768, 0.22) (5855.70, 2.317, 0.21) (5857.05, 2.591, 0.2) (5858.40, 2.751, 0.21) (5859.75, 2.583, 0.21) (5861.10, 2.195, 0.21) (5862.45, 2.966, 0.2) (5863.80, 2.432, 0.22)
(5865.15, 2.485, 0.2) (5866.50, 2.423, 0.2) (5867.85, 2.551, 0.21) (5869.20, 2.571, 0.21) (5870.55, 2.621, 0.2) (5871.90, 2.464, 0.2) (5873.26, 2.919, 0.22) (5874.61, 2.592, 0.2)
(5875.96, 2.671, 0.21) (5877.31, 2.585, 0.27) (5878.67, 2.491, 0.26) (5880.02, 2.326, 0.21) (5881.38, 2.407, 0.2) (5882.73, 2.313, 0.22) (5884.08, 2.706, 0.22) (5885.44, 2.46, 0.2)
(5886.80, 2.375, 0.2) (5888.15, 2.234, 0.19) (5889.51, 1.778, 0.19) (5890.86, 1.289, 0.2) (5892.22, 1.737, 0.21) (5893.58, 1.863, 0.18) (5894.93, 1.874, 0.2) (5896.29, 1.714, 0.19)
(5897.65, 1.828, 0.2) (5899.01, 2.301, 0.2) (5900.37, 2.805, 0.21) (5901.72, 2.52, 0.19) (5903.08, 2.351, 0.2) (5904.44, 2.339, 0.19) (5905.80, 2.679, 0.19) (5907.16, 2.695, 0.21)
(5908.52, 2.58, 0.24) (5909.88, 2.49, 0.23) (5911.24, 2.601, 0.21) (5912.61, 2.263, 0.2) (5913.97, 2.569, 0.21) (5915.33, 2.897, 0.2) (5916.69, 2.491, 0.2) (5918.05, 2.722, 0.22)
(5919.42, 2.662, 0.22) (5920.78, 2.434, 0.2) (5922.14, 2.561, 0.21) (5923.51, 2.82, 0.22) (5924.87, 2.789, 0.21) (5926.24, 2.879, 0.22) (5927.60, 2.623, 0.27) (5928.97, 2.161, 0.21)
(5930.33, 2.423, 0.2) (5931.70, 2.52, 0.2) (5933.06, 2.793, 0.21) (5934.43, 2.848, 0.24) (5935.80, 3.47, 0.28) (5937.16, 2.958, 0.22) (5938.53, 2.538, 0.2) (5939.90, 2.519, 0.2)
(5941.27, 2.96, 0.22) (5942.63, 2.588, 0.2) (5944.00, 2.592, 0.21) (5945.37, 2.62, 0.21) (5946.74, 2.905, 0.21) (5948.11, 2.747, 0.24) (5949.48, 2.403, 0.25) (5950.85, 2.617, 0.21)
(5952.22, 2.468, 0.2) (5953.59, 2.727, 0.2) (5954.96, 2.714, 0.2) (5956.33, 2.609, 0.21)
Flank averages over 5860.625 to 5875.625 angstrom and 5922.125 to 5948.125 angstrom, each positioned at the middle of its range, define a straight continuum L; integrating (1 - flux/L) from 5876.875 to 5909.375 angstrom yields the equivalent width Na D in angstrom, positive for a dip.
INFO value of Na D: 4.6 angstrom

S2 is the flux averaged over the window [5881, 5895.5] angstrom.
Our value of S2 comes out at 2.09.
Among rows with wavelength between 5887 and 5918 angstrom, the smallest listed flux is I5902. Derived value 1.289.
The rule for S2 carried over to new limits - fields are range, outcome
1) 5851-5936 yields 2.48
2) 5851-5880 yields 2.57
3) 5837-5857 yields 2.64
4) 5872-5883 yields 2.54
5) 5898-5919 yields 2.54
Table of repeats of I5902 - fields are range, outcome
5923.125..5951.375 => 2.161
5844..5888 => 2.195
